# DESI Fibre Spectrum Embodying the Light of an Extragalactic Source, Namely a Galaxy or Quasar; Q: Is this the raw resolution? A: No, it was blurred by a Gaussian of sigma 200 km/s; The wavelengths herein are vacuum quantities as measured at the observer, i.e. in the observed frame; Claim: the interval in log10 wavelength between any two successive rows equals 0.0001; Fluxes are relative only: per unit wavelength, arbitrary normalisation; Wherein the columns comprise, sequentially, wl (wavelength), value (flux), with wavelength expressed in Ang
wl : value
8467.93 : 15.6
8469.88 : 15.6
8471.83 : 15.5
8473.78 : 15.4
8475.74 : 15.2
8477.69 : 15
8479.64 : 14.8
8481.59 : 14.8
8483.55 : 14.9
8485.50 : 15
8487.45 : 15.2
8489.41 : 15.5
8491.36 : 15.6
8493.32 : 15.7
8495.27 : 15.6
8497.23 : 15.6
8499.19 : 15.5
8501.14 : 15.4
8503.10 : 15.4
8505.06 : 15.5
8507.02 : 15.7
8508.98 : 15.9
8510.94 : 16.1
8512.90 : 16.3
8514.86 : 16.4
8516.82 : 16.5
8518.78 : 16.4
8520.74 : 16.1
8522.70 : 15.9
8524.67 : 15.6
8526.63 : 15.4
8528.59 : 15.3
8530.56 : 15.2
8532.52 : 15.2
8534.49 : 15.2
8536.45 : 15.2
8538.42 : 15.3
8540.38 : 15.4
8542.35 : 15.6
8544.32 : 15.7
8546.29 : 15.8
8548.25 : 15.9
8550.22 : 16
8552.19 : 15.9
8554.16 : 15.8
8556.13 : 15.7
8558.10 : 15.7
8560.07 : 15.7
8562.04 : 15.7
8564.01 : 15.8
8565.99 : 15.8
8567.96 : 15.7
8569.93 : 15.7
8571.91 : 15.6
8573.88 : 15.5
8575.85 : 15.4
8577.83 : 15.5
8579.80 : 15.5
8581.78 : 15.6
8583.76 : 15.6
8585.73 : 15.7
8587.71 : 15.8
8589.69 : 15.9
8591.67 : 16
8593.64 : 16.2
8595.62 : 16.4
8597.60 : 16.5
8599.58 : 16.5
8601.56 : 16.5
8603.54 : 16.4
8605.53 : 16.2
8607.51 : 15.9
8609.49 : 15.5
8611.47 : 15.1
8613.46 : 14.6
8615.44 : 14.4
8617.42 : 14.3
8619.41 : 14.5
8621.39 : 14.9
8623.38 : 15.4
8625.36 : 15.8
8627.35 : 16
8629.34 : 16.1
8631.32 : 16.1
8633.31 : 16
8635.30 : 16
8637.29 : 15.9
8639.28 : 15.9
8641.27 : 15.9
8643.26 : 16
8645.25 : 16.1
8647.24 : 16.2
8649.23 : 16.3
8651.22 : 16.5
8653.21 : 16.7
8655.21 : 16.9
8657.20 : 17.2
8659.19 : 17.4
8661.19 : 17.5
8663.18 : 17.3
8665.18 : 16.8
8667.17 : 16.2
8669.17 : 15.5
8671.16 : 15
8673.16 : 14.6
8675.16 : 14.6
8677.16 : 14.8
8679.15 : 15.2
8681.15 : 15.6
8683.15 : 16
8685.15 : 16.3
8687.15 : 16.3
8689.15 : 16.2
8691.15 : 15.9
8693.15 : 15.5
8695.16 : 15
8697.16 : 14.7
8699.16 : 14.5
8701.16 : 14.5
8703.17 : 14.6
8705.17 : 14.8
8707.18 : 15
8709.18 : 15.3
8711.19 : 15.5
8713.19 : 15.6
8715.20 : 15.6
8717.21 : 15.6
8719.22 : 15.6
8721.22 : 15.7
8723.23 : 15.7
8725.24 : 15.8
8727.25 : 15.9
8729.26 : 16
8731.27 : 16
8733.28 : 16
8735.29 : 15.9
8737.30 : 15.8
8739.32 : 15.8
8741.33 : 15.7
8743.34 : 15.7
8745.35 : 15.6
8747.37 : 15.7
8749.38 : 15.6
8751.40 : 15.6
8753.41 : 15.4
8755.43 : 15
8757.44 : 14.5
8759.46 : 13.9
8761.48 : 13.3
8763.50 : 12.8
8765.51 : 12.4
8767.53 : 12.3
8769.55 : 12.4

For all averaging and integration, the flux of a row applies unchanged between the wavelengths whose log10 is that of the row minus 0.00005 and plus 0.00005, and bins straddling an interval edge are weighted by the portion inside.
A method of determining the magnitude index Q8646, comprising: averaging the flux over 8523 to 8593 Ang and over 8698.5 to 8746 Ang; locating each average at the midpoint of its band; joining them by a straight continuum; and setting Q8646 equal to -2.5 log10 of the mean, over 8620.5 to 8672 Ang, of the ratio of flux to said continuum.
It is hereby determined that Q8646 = -0.05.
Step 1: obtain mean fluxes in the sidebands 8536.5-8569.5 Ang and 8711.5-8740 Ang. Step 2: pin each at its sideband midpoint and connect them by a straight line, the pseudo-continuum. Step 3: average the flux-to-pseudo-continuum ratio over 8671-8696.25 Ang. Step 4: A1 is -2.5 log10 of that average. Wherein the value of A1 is 0.02 mag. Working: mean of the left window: 15.7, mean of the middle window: 15.5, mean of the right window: 15.8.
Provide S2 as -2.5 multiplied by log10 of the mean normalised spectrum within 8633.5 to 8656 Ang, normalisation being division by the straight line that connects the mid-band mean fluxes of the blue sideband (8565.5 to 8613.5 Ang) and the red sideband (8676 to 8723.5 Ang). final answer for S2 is -0.040 mag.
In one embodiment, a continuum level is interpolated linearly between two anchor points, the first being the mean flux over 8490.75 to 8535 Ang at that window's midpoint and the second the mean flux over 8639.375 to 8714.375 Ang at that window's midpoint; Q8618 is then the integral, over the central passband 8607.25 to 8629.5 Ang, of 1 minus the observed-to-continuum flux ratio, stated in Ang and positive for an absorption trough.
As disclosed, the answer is 0.9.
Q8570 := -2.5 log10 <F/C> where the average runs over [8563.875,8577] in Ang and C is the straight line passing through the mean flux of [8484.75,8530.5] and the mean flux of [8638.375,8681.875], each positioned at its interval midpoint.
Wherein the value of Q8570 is 0.02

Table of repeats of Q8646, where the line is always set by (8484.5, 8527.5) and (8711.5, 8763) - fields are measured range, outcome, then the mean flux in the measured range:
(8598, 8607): -0.05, 16.4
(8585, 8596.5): -0.03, 16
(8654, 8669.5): -0.09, 16.9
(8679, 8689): -0.03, 16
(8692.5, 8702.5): 0.05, 14.8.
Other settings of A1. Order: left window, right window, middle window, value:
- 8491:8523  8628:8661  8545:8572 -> 0.02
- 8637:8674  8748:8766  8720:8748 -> -0.07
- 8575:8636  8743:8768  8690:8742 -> -0.05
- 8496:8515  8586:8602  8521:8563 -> 0.02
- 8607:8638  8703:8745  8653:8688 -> -0.04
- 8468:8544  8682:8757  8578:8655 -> -0.02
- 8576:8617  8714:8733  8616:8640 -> 0.01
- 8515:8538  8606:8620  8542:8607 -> -0.04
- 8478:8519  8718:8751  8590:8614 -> -0.02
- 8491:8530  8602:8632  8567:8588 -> 0.00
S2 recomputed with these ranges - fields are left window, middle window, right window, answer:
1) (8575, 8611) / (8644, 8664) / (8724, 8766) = -0.078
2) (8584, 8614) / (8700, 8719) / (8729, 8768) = 0.004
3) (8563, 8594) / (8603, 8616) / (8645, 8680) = 0.030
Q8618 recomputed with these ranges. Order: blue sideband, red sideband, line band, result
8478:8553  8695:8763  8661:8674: -0.6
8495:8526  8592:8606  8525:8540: 0.7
